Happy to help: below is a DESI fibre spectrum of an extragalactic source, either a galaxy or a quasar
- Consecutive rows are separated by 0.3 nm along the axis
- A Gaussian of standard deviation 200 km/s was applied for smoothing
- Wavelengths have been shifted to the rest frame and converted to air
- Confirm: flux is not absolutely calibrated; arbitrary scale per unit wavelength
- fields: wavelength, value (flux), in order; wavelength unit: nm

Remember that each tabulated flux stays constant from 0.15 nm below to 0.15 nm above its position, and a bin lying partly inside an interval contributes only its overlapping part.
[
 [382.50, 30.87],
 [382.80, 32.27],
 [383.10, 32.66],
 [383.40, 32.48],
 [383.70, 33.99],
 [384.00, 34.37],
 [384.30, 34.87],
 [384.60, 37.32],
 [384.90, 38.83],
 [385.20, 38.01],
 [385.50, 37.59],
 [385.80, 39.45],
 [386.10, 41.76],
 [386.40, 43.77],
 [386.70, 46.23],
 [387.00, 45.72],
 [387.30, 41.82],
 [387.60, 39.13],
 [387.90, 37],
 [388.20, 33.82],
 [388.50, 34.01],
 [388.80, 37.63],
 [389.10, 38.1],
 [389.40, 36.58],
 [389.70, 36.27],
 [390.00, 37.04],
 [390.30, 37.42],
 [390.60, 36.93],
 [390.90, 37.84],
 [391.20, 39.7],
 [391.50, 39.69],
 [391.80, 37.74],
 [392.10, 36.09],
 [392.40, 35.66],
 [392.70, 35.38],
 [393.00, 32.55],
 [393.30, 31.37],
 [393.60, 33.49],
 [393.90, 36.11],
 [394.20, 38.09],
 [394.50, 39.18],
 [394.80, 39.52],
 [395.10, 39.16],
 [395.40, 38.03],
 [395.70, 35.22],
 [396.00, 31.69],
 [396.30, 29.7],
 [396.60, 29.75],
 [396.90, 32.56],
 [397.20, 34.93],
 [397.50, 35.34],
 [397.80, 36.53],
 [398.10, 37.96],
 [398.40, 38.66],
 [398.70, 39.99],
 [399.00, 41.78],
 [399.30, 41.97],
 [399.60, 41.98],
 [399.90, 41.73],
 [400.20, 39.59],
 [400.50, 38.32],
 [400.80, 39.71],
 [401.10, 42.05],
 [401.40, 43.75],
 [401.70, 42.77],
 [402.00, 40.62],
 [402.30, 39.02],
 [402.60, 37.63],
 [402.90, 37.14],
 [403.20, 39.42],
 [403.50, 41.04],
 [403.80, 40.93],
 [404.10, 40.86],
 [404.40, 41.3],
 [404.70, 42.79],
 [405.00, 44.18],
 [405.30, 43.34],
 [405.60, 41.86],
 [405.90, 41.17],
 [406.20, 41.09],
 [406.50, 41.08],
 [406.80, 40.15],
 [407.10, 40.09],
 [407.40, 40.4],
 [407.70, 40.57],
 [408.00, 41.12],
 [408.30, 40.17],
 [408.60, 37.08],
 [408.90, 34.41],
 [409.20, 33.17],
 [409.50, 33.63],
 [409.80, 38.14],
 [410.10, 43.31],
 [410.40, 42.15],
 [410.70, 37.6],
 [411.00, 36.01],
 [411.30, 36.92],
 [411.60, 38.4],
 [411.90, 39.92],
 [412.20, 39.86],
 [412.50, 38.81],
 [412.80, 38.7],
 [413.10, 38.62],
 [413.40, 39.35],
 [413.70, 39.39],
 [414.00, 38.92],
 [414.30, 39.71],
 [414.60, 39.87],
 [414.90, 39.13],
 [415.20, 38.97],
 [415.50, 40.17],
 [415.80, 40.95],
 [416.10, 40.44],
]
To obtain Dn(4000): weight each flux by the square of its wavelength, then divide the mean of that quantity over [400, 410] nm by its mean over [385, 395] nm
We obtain 1.1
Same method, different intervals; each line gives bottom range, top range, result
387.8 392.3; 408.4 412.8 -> 1.13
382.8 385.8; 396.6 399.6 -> 1.13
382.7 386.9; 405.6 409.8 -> 1.16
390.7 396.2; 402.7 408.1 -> 1.20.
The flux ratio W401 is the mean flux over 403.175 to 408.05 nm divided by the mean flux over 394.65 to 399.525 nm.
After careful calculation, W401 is 1.1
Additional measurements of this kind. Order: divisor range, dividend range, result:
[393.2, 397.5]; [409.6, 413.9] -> 1.12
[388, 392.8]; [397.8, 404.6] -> 1.09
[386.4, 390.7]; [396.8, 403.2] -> 1.02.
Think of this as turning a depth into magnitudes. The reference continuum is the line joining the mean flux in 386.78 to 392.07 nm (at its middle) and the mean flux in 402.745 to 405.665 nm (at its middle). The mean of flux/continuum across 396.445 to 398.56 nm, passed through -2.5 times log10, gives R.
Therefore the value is 0.14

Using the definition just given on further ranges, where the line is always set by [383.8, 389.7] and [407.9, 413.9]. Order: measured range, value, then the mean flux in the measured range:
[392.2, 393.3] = 0.13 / 34.2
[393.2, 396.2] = 0.07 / 36.2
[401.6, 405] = -0.06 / 40.5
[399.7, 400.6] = -0.04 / 40.1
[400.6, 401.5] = -0.08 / 41.5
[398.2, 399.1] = -0.04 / 39.9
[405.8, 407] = -0.07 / 40.8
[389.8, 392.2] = 0.02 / 37.8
